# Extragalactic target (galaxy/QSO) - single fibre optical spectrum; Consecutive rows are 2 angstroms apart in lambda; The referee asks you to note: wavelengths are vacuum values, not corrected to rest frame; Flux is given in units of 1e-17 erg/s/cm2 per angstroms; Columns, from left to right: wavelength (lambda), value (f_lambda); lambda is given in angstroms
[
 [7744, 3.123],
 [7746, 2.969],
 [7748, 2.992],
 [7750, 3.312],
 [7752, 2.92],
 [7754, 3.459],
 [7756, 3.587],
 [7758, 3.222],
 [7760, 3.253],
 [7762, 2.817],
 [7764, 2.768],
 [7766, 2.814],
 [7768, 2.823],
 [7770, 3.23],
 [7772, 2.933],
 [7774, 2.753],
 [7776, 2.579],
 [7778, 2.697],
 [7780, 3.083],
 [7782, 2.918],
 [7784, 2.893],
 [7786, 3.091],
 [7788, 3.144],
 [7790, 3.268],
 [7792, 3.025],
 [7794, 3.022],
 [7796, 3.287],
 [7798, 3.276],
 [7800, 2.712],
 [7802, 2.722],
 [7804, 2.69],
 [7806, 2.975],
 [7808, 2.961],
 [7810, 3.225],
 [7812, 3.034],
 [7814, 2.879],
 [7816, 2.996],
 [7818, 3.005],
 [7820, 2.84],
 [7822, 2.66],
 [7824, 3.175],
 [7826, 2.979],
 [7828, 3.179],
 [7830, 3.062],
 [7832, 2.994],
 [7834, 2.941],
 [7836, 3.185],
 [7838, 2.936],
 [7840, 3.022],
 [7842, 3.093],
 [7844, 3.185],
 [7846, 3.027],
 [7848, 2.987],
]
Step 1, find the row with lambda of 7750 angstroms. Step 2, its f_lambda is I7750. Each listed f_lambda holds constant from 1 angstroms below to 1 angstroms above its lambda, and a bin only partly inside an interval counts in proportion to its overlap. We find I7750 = 3.312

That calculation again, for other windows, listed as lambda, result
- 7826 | 2.979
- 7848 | 2.987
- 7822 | 2.66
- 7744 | 3.123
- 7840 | 3.022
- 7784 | 2.893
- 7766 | 2.814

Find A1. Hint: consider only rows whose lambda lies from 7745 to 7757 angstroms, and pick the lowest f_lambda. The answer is 2.92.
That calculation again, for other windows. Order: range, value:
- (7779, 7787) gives 2.893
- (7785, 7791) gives 3.091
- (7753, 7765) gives 2.768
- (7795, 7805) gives 2.69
